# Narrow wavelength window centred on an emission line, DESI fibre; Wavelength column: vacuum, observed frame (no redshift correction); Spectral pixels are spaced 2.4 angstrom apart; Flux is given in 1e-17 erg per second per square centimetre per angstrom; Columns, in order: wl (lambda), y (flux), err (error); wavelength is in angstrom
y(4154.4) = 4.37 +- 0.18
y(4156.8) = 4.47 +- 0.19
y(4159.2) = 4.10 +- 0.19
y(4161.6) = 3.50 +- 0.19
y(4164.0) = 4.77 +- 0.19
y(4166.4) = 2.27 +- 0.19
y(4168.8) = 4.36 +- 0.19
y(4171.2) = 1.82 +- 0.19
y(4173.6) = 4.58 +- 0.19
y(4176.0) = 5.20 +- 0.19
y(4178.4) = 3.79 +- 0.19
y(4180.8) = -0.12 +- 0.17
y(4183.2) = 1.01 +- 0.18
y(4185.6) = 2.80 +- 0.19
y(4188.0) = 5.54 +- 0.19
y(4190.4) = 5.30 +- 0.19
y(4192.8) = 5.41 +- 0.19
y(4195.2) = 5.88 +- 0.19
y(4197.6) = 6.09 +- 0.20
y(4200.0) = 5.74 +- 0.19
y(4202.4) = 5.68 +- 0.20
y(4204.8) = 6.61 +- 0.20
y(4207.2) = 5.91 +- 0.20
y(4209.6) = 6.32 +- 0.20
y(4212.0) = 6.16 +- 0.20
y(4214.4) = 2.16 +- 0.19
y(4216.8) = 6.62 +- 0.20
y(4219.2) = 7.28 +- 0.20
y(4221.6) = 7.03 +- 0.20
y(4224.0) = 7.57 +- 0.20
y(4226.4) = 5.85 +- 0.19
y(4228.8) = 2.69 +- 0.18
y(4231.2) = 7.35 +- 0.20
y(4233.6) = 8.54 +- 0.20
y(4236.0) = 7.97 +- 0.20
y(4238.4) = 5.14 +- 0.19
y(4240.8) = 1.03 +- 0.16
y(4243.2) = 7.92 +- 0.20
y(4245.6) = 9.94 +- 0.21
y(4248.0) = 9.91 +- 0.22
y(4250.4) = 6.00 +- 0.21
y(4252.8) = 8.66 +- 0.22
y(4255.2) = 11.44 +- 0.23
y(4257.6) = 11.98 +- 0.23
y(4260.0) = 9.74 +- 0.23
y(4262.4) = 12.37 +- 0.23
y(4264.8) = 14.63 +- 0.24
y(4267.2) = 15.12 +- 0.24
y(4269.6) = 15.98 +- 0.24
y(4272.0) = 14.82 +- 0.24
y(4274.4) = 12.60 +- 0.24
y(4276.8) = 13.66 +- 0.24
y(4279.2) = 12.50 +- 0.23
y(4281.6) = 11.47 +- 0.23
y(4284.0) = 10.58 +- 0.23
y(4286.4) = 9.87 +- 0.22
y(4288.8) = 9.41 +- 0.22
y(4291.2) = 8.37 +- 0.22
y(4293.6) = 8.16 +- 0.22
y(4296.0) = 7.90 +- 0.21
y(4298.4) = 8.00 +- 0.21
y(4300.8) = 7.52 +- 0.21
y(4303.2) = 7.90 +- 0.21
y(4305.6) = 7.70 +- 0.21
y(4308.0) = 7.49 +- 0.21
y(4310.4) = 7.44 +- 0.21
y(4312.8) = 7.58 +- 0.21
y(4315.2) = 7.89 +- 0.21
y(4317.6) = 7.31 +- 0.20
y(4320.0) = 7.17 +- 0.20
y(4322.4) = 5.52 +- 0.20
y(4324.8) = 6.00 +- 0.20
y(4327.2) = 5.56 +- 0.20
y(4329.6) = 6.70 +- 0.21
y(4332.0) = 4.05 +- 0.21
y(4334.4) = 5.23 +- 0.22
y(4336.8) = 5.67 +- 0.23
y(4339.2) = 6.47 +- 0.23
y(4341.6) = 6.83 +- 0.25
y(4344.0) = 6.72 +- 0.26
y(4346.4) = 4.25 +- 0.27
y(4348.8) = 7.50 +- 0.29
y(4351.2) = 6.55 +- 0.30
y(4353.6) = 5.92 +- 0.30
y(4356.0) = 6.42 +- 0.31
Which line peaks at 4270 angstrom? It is Lyman alpha 1216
